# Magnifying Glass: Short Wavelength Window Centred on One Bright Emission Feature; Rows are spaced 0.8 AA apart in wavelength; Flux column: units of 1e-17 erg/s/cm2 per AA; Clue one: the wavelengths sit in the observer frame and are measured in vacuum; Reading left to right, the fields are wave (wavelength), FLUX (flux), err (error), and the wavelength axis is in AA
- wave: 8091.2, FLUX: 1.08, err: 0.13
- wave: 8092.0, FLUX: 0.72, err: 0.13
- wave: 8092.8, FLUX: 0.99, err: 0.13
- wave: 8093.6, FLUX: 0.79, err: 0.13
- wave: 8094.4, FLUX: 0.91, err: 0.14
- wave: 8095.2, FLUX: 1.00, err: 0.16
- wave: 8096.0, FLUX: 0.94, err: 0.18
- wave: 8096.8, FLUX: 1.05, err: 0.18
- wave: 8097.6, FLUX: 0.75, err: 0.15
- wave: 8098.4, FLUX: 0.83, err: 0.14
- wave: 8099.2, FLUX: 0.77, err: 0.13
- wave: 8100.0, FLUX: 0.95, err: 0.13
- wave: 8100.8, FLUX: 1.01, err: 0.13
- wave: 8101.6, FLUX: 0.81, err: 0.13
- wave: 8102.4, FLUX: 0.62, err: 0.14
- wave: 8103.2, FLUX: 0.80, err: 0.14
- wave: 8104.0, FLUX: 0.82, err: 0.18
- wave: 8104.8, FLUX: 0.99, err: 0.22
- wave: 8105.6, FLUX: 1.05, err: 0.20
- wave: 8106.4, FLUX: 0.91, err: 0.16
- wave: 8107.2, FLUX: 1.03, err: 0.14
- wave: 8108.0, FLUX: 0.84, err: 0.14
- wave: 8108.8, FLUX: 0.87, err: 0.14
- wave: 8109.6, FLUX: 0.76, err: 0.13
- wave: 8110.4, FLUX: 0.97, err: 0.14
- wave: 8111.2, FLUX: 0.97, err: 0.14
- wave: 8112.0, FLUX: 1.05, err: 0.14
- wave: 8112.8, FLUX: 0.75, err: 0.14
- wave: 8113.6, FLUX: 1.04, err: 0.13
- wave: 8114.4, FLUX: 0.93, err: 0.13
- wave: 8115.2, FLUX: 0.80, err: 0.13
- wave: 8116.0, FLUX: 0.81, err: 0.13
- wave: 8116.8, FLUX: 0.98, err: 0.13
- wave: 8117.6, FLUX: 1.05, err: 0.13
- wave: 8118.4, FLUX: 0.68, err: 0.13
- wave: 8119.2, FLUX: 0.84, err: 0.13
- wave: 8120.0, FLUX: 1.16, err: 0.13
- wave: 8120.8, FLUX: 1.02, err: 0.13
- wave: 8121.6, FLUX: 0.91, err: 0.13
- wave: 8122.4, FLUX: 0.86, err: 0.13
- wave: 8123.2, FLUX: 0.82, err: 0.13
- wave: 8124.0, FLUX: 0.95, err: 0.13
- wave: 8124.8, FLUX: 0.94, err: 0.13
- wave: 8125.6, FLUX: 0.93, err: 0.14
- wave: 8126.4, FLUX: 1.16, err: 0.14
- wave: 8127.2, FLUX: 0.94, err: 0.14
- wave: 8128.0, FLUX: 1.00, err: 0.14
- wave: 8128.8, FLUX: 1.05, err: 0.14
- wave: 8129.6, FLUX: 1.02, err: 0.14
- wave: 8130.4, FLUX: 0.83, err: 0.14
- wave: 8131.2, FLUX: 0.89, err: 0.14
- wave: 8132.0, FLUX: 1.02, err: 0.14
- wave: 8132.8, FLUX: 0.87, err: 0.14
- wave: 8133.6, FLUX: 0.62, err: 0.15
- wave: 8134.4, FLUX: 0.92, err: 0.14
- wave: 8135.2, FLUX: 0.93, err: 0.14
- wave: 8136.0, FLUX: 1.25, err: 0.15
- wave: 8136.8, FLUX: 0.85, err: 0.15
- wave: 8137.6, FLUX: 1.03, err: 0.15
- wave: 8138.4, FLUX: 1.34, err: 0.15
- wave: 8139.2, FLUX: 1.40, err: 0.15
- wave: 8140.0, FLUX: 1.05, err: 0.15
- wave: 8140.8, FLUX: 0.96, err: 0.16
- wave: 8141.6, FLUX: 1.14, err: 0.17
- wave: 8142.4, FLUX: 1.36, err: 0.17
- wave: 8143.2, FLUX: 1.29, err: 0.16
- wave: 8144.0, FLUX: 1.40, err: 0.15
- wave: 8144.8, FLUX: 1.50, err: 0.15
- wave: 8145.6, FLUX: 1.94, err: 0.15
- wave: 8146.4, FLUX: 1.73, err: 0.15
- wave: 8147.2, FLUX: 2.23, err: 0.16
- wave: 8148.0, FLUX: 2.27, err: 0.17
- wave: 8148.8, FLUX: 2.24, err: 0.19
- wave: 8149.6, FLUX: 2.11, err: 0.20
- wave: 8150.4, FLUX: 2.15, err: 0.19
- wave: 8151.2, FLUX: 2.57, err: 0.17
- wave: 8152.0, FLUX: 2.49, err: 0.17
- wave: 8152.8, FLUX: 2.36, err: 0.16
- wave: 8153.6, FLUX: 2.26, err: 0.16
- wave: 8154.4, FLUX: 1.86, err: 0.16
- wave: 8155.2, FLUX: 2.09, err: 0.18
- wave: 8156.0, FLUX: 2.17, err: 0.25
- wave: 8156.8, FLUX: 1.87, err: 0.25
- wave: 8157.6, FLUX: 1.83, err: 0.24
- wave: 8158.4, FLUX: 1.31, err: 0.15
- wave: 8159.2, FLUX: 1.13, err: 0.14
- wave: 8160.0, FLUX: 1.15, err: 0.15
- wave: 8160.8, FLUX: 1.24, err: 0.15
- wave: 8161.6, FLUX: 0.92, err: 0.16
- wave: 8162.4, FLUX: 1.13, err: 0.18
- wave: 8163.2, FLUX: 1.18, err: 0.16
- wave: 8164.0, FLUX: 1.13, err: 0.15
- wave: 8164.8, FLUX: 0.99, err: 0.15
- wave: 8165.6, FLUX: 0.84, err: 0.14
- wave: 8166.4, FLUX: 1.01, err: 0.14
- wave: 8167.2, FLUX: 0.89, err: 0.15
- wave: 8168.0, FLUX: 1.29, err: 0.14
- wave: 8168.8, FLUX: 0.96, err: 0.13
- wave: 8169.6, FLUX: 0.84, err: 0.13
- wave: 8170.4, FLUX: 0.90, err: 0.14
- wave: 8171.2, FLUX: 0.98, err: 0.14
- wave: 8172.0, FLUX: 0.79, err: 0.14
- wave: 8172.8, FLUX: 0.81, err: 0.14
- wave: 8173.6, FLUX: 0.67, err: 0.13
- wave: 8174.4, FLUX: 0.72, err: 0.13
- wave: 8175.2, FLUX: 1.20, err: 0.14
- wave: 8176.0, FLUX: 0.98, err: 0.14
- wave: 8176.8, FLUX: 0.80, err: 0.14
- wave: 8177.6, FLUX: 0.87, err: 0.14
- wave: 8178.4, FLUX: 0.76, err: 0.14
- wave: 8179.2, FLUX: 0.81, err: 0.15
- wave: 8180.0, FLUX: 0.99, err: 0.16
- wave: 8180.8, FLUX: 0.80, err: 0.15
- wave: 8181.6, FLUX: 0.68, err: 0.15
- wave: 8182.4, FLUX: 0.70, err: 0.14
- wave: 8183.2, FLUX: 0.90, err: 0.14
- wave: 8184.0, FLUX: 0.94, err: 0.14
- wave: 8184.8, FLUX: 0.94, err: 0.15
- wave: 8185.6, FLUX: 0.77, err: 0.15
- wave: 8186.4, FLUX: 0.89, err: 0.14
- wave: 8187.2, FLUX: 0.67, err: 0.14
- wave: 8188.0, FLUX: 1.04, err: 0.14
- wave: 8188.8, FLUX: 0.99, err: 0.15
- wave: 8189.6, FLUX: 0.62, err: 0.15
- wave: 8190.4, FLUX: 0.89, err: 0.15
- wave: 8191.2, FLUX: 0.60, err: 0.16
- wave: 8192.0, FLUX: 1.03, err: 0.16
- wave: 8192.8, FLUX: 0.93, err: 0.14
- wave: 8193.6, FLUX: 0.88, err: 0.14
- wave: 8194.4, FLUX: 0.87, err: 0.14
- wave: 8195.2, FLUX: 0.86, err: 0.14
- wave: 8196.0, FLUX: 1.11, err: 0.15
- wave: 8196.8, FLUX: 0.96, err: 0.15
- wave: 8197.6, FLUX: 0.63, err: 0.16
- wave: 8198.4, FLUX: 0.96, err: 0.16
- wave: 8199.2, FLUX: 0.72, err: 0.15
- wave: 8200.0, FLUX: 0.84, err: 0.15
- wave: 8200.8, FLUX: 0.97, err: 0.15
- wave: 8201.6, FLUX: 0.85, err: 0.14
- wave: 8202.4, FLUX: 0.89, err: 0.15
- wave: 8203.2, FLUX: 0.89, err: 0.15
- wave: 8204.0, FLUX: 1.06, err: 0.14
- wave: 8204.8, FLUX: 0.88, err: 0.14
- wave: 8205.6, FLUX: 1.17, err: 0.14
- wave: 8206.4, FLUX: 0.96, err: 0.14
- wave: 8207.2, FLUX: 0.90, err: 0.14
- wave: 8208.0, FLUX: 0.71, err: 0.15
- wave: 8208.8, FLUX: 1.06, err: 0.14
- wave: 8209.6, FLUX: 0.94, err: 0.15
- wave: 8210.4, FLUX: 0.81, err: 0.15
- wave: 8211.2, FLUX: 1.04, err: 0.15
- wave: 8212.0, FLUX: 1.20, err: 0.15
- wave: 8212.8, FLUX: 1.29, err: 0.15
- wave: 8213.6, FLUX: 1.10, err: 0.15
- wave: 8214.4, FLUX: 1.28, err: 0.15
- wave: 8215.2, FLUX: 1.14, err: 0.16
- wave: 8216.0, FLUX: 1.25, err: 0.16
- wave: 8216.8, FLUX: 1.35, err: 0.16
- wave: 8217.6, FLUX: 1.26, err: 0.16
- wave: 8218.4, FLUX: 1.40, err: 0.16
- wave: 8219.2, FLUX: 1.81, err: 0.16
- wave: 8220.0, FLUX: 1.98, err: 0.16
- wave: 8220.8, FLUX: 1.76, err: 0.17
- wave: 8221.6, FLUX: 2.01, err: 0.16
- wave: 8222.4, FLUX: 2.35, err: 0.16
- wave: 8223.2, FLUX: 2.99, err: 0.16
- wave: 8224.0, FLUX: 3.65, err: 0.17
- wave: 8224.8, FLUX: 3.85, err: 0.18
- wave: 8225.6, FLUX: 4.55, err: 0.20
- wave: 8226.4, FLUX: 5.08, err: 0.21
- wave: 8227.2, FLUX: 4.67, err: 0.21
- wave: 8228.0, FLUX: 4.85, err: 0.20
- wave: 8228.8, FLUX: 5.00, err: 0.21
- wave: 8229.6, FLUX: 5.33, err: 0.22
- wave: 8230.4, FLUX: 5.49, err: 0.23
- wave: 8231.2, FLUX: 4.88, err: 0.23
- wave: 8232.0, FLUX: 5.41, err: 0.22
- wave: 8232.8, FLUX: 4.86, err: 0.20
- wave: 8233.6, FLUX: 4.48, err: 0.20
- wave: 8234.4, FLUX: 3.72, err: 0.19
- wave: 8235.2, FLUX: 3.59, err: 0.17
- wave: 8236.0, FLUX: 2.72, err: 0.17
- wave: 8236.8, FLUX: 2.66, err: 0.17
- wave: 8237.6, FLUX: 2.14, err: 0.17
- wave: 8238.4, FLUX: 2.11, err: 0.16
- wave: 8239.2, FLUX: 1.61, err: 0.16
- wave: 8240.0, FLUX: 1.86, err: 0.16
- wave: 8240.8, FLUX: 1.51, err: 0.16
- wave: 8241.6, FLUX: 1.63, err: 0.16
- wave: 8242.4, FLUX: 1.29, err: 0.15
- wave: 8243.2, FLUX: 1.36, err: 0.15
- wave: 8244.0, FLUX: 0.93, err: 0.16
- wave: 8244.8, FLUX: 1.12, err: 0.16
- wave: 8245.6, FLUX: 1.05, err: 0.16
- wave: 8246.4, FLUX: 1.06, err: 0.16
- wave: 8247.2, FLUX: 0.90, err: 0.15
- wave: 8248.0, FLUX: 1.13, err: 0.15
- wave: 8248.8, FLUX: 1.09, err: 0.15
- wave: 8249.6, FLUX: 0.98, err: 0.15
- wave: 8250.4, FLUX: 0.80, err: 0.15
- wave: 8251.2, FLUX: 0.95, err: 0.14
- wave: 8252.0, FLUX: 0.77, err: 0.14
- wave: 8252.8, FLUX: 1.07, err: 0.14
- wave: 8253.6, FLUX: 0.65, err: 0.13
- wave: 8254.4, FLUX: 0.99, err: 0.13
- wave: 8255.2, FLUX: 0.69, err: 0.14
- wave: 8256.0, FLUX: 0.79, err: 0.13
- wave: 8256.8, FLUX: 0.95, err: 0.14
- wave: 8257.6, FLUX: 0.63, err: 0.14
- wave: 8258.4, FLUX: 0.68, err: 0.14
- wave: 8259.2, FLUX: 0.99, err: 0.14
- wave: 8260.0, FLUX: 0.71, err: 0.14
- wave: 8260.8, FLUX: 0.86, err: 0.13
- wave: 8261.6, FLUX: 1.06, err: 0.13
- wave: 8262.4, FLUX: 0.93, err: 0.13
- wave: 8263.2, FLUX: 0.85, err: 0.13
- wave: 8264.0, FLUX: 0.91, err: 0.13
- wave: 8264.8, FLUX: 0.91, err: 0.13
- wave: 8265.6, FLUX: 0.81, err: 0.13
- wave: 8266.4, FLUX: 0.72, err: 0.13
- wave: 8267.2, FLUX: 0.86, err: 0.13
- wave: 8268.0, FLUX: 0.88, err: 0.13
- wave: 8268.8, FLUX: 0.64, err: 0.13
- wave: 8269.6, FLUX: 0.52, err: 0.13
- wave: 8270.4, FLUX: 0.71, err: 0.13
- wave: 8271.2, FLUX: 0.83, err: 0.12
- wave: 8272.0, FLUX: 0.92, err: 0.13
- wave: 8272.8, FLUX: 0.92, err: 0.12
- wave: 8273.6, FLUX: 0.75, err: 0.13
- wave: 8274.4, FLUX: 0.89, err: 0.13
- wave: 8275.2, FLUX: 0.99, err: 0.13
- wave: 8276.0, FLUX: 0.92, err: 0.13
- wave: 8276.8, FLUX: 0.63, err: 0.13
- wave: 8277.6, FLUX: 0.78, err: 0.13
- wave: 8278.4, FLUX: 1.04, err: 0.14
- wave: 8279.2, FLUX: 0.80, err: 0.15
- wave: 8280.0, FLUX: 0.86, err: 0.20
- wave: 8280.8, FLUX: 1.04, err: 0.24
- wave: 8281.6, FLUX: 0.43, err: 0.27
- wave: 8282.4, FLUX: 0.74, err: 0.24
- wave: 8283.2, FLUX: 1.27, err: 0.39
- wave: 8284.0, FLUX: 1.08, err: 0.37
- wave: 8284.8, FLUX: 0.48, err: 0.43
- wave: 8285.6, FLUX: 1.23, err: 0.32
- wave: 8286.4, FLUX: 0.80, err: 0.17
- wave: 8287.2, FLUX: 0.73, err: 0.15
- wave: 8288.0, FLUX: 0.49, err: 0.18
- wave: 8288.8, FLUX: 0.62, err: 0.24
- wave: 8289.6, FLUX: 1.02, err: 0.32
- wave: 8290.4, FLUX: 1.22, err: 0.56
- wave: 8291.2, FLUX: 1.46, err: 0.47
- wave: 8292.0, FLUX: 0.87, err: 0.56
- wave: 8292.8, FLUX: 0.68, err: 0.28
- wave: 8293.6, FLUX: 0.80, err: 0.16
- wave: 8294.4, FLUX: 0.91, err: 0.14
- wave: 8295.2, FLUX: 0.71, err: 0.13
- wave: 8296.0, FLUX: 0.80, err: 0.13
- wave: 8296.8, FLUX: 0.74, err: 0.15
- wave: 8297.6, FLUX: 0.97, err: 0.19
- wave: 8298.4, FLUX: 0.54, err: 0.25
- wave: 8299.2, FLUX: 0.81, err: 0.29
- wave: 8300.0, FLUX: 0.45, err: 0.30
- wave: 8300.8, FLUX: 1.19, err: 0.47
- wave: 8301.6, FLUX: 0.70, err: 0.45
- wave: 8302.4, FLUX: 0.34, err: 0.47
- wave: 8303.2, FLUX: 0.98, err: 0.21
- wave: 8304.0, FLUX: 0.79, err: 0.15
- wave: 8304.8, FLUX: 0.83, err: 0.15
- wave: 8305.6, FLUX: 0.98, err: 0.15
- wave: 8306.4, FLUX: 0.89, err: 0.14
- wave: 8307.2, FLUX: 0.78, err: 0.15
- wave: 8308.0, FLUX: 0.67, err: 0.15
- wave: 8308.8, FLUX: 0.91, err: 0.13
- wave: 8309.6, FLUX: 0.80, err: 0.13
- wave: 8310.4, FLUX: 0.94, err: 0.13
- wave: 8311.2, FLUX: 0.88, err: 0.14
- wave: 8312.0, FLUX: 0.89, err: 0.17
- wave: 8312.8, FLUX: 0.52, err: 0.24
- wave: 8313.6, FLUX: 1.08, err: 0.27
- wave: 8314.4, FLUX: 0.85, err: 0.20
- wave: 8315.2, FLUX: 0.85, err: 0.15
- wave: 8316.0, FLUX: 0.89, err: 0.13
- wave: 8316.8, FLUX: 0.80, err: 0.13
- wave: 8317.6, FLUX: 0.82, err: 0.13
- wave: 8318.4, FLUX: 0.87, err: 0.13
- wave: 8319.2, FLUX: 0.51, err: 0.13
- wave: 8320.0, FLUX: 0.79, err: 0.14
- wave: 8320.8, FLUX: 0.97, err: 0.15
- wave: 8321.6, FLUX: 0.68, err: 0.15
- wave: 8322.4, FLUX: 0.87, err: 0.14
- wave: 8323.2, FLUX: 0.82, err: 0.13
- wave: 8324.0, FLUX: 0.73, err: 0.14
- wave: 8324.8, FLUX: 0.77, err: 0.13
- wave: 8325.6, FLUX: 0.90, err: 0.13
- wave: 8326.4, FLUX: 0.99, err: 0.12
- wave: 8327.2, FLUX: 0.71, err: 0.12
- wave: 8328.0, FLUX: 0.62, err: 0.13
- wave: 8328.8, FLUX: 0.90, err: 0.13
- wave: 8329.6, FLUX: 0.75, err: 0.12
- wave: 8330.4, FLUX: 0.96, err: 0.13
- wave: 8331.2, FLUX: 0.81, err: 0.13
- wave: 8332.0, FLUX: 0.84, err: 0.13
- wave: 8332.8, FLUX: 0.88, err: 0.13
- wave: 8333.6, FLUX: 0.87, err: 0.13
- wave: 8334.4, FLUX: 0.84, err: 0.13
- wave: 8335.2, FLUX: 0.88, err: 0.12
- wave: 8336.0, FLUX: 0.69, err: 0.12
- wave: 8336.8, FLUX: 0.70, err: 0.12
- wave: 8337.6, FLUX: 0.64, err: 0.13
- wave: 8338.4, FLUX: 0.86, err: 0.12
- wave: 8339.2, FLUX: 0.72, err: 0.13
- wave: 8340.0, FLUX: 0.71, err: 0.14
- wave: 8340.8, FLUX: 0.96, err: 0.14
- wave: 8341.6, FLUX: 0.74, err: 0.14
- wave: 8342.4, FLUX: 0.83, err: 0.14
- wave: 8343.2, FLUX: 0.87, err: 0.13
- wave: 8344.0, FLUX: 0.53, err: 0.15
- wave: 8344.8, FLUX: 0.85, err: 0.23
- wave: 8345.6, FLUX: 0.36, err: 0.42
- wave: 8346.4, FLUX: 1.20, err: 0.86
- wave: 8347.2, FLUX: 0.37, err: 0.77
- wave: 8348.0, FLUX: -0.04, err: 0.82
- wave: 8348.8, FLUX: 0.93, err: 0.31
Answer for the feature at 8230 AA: [O III] 5007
